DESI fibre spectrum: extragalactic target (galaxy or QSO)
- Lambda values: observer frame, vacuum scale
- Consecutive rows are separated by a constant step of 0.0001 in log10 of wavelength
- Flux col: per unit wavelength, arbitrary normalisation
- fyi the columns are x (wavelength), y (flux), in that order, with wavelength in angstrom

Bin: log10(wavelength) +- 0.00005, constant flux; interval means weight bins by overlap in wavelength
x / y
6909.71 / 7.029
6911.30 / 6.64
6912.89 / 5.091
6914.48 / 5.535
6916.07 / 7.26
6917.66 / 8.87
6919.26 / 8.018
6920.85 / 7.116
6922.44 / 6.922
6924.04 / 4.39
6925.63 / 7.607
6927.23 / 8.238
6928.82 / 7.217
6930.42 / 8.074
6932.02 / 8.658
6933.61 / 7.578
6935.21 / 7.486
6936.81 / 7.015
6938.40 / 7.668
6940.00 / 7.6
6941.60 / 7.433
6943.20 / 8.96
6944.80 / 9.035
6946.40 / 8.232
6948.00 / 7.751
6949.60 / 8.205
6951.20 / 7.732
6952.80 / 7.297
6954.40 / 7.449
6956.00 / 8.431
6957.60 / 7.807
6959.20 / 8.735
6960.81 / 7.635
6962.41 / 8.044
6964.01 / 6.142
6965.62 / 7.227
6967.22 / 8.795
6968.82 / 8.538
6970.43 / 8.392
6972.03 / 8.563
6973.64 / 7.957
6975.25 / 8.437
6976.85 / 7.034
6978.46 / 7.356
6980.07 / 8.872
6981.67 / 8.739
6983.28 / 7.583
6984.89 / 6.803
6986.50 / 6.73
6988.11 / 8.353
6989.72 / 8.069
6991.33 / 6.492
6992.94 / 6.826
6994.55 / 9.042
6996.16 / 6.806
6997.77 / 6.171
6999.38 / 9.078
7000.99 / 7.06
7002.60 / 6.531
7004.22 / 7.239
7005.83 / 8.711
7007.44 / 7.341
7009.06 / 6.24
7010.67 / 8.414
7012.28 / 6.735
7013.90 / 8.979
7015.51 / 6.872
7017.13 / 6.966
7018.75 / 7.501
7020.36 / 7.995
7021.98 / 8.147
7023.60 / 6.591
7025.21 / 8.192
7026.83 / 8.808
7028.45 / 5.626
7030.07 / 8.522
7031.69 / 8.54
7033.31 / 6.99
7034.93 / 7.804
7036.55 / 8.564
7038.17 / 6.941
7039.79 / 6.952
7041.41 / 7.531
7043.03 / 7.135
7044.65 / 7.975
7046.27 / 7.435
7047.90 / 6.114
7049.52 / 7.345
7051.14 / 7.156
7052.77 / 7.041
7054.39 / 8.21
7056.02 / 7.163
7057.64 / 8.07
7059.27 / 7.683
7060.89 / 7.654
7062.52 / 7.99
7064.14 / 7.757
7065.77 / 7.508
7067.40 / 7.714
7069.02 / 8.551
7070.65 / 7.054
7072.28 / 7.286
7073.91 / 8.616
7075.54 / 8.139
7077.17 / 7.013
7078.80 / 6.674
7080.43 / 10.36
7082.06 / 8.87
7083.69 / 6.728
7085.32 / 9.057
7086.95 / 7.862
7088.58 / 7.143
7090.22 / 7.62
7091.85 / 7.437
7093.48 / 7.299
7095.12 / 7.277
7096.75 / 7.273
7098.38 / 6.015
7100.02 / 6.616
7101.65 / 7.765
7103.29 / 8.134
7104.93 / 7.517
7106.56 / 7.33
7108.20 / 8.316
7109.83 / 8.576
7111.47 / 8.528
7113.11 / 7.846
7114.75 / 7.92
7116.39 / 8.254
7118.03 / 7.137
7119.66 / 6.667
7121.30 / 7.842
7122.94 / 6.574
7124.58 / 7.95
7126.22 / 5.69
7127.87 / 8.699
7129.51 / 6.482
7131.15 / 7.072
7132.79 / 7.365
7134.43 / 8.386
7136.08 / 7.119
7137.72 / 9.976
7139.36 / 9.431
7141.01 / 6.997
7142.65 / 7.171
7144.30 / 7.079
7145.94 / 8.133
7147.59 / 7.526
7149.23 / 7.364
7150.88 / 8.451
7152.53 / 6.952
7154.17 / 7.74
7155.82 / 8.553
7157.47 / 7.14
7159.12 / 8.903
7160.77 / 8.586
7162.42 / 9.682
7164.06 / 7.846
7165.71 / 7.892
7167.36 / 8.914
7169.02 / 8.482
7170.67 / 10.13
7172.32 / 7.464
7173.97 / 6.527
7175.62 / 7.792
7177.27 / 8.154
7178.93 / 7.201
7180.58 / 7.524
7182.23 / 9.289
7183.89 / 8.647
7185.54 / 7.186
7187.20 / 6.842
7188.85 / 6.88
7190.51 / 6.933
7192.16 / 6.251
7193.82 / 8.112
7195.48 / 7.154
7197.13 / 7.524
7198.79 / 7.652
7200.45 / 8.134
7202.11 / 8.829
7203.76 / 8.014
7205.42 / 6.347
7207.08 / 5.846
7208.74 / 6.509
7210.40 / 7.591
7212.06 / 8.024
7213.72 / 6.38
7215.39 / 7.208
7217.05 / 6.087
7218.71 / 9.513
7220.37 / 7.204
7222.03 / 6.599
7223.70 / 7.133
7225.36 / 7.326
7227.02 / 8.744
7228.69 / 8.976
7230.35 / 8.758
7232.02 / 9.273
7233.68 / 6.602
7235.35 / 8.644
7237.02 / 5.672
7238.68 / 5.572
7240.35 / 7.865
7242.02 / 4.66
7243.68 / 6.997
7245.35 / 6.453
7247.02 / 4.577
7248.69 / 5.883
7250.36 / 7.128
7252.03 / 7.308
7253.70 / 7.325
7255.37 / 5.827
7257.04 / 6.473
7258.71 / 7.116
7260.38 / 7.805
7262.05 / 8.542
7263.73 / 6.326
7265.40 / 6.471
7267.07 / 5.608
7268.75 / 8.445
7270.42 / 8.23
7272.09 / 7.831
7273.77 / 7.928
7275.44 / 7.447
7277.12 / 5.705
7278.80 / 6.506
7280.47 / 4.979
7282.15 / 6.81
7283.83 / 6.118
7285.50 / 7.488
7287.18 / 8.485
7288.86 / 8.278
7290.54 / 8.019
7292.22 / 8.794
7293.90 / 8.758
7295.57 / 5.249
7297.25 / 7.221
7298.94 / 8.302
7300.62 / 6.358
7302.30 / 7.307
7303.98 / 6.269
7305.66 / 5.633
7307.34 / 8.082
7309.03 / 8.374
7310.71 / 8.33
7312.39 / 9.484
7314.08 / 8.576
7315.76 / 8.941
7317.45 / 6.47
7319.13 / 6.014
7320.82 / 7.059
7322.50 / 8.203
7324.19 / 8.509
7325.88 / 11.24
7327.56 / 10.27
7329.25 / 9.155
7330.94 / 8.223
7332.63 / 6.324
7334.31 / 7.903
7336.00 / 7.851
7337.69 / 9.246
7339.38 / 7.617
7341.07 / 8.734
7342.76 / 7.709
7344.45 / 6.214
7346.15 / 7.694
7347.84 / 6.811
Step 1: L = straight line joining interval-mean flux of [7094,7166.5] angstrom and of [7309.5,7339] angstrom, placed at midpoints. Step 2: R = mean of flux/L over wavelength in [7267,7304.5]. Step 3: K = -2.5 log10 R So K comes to 0.13 mag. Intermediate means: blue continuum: 7.72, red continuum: 8.33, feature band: 7.26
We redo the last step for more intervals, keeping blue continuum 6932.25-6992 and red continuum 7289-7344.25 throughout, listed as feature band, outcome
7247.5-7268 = 0.168 mag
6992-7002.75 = 0.065 mag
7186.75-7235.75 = 0.058 mag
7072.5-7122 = 0.022 mag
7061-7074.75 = 0.010 mag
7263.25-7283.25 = 0.157 mag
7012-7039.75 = 0.033 mag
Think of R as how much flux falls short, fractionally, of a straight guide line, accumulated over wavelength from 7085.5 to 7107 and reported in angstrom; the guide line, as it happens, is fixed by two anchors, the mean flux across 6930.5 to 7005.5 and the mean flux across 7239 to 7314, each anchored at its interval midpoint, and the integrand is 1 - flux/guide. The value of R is 0.4 angstrom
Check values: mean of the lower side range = 7.78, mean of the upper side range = 7.11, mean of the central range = 7.38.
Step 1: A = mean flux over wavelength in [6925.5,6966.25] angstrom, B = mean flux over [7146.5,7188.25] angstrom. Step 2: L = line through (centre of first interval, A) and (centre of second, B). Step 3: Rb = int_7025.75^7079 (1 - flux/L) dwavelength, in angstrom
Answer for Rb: 2.31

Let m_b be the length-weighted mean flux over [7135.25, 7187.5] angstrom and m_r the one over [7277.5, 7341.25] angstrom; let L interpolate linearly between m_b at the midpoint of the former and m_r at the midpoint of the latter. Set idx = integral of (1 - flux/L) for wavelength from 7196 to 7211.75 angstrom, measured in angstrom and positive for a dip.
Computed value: 1.09 angstrom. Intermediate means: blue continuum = 8.03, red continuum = 7.74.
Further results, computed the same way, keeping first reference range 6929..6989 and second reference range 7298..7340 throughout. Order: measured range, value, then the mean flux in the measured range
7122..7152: 1.17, 7.63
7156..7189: -0.57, 8.09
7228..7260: 4.28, 6.9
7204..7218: 1.99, 6.82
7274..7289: 2.13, 6.85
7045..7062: 1.08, 7.41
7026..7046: 0.77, 7.61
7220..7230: 0.29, 7.74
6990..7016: 1.57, 7.43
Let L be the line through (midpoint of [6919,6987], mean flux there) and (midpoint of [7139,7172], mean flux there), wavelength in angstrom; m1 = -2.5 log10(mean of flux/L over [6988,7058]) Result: 0.05 mag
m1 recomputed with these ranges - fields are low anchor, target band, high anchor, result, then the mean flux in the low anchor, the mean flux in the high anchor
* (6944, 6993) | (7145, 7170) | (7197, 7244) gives -0.09 mag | 7.86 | 7.37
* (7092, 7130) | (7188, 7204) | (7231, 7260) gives -0.08 mag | 7.47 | 6.7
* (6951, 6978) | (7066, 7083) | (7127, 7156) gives -0.02 mag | 7.89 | 7.79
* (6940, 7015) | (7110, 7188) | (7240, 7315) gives -0.06 mag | 7.78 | 7.14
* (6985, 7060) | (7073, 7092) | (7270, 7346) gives -0.06 mag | 7.49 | 7.69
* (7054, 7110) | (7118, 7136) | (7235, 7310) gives 0.04 mag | 7.71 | 6.99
